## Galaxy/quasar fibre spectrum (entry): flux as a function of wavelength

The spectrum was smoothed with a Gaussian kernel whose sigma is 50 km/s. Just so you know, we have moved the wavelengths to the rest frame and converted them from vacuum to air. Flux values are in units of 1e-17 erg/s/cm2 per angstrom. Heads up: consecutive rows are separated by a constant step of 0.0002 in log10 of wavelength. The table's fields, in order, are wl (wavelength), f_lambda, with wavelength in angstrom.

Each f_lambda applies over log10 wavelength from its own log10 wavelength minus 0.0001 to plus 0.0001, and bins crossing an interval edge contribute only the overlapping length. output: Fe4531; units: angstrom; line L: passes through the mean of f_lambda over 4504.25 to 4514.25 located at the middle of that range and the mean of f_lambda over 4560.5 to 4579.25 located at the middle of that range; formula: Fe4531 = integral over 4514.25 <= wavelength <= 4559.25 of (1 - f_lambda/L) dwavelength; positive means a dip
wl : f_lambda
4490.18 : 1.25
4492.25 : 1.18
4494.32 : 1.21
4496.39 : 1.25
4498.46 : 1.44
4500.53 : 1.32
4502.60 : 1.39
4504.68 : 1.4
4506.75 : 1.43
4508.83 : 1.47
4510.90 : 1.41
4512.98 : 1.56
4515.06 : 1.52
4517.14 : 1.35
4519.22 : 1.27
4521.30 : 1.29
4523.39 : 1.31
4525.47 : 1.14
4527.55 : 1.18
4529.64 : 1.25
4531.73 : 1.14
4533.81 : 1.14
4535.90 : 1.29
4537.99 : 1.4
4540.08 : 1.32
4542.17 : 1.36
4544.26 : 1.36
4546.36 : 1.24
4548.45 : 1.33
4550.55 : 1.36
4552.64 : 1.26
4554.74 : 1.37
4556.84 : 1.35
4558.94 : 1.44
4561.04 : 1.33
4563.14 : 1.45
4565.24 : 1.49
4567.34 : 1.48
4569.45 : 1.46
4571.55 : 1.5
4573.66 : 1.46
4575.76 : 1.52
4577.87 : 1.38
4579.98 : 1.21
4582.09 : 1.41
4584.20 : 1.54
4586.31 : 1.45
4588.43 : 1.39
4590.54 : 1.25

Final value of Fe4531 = 4.8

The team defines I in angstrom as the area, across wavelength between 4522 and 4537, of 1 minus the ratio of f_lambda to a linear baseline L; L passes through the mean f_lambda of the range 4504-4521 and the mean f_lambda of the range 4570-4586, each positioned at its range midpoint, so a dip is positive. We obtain 2.3 angstrom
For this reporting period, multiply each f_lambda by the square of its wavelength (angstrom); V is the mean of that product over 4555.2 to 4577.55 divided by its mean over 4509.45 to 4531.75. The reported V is 1.1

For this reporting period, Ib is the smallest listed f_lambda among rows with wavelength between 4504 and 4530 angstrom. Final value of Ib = 1.14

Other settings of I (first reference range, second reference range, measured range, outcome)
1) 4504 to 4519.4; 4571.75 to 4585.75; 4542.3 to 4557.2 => 1.09 angstrom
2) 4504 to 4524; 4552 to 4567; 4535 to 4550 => 0.71 angstrom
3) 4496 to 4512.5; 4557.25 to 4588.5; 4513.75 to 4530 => 1.32 angstrom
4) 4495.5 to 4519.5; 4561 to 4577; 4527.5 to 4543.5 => 1.88 angstrom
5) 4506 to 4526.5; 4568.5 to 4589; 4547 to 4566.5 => 0.53 angstrom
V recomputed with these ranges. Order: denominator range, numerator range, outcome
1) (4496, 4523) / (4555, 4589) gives 1.05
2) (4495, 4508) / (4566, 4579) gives 1.10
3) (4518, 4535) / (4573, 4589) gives 1.19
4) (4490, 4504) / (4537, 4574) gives 1.10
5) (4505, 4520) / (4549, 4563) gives 0.97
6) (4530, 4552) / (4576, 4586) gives 1.10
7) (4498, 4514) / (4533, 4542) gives 0.92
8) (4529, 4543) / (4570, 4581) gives 1.13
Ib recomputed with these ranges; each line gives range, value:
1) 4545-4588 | 1.21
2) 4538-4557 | 1.24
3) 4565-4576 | 1.46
